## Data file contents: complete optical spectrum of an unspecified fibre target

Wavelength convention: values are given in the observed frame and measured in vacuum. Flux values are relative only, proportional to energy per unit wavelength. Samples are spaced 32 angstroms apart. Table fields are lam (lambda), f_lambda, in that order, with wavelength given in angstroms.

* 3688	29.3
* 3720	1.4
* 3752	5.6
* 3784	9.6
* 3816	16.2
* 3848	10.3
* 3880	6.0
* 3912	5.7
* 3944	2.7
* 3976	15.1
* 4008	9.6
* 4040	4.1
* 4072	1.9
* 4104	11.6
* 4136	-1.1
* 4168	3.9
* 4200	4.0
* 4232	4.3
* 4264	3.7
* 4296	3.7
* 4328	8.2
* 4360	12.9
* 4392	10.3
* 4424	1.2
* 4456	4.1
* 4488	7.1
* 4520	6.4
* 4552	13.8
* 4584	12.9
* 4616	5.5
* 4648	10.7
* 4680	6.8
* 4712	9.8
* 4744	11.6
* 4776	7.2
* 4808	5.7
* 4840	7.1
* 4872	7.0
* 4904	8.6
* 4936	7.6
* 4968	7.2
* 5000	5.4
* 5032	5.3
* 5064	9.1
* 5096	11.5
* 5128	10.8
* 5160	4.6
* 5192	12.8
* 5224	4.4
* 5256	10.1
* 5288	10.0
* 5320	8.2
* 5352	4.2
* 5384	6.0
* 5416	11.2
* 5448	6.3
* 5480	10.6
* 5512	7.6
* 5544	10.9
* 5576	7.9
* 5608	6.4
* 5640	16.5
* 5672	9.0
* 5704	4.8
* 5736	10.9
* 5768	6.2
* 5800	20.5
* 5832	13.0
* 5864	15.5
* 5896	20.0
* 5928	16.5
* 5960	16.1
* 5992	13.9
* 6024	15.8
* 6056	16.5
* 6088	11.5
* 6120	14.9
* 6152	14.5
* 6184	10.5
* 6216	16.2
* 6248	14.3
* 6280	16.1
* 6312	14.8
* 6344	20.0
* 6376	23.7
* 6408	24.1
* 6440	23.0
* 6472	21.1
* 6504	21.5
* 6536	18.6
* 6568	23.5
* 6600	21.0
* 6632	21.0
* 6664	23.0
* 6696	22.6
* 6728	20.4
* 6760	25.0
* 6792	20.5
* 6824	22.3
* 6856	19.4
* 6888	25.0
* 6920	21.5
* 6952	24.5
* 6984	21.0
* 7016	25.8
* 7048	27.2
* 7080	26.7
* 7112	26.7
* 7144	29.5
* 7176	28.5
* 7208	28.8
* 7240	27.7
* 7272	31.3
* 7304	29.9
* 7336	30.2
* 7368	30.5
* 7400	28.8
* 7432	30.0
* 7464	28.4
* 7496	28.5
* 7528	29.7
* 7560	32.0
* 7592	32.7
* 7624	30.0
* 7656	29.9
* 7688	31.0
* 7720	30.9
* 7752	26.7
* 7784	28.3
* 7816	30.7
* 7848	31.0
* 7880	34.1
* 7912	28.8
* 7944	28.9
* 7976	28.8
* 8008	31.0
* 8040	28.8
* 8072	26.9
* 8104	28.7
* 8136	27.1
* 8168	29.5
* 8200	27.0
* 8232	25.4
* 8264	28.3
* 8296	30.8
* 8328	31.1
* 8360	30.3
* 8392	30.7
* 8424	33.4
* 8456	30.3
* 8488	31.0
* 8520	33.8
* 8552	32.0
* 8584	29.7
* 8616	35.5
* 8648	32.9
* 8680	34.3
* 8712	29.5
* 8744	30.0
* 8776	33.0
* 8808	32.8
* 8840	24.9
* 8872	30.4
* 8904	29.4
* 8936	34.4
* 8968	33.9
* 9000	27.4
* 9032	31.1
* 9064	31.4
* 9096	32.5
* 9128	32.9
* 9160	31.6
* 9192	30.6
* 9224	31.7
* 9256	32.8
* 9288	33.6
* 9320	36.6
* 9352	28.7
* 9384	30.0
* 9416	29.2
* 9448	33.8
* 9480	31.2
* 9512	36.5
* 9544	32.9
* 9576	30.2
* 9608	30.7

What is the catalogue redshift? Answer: 0.59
